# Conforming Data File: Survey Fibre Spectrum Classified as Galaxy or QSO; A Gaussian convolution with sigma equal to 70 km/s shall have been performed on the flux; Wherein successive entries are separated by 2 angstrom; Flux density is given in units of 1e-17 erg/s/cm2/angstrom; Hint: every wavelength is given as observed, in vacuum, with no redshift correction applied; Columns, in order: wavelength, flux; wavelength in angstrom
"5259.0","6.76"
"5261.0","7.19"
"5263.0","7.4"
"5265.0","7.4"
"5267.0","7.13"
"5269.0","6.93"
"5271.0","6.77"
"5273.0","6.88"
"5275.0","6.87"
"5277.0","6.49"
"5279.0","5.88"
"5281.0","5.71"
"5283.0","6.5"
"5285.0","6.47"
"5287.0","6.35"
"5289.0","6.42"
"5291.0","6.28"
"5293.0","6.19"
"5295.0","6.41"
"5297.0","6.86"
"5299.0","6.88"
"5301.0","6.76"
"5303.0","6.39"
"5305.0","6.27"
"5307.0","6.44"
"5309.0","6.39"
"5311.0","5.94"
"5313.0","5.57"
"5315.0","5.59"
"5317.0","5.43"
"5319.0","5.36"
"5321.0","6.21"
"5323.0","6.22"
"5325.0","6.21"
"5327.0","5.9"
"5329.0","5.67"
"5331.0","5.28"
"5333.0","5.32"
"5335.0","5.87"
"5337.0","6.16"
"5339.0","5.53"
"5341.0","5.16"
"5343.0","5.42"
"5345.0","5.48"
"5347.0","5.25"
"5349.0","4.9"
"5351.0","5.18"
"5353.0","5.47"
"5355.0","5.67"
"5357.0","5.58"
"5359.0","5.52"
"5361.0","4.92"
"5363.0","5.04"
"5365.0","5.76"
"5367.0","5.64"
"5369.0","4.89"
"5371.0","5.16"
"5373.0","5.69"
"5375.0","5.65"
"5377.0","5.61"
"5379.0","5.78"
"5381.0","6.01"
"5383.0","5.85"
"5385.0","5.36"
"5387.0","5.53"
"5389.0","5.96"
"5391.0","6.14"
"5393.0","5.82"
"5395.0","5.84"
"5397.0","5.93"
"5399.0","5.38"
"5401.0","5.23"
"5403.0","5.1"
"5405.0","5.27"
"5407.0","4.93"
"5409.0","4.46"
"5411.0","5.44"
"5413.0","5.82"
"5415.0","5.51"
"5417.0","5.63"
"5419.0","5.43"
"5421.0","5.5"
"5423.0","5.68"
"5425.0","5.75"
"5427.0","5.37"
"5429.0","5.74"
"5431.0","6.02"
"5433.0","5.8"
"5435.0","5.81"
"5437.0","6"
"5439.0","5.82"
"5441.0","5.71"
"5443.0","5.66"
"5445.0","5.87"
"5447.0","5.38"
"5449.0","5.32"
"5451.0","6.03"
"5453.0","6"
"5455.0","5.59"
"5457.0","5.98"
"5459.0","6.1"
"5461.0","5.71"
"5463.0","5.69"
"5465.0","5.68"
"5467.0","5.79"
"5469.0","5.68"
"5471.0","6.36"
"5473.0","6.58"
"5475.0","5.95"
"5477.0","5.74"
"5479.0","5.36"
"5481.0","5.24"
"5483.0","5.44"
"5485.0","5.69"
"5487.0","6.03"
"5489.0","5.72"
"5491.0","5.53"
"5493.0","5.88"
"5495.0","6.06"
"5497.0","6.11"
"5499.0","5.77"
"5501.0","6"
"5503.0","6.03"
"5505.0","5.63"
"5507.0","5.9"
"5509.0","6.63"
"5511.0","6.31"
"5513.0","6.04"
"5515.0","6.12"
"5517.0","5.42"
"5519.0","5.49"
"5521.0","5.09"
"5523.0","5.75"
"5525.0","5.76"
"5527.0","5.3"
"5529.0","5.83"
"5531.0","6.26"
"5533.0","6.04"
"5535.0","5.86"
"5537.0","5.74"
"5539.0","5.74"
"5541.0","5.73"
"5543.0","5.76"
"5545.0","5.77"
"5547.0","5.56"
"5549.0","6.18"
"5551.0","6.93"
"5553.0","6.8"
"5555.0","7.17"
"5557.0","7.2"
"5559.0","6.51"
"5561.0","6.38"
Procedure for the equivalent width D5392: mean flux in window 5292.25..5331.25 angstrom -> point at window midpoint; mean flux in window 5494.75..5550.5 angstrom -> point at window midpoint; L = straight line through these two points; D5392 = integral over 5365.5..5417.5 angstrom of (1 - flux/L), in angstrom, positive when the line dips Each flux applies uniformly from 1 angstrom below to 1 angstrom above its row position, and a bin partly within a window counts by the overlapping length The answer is 4.3 angstrom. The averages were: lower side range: 6.11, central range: 5.53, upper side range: 5.86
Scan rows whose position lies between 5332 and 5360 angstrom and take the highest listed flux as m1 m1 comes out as 6.16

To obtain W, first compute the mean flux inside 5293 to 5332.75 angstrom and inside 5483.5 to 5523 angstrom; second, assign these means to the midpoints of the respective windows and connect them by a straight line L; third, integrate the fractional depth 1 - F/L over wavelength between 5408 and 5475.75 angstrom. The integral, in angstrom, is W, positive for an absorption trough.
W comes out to 2.3 angstrom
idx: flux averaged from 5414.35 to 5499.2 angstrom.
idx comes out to 5.76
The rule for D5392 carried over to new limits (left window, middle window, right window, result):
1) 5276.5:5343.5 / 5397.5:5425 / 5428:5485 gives 2.4 angstrom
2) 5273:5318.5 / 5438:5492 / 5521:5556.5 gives 2.8 angstrom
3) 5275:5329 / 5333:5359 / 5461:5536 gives 2.8 angstrom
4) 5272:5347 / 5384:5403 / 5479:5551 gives 1.0 angstrom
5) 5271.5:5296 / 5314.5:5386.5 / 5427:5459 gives 6.8 angstrom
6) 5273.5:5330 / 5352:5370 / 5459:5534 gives 2.1 angstrom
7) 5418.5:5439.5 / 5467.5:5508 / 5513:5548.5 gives -0.7 angstrom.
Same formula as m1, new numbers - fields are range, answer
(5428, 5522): 6.63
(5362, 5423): 6.14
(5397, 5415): 5.93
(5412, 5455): 6.03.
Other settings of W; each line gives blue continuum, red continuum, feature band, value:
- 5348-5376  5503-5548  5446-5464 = -0.4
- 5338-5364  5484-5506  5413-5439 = -0.5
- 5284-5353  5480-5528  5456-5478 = -0.4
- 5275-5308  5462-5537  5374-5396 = 1.3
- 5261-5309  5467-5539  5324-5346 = 2.7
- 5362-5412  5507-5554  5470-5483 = -0.2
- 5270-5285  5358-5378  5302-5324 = 0.2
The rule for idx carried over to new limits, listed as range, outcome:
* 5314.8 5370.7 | 5.52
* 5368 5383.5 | 5.57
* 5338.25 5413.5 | 5.45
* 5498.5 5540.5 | 5.84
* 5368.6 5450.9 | 5.59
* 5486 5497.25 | 5.87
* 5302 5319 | 5.96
